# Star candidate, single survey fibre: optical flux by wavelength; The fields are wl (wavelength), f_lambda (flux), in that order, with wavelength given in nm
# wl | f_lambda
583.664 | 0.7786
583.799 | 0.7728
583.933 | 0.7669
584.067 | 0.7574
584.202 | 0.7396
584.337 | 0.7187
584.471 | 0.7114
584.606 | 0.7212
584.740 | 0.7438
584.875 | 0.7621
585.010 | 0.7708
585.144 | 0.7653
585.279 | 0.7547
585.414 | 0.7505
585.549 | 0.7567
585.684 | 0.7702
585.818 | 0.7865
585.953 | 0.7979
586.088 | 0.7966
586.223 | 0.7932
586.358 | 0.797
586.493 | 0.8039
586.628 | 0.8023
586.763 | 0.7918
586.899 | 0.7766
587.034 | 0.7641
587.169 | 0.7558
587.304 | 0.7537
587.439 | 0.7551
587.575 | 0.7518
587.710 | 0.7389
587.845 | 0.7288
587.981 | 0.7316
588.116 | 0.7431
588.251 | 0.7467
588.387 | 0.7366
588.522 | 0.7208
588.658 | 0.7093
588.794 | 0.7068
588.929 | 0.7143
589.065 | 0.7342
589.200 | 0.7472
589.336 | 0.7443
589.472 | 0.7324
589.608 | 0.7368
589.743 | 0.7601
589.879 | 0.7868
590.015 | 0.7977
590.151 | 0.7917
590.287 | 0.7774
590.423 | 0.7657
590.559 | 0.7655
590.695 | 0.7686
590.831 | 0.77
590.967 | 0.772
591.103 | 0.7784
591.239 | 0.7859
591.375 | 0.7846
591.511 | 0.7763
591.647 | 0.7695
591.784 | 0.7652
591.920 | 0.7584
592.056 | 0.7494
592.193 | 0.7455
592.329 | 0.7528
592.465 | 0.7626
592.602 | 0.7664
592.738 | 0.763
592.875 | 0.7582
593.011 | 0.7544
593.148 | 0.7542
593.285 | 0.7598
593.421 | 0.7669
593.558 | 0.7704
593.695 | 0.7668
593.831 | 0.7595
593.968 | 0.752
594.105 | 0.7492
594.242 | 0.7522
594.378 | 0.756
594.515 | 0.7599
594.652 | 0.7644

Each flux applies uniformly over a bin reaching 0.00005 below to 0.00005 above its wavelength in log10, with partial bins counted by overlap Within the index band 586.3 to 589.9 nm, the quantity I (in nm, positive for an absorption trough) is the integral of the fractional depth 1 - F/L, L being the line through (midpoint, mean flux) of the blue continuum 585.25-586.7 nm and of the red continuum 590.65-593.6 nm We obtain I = 0.13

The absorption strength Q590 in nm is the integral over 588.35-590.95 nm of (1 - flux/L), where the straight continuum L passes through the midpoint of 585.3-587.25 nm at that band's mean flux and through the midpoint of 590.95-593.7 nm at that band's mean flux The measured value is 0.07 nm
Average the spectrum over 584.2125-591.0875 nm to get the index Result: 0.758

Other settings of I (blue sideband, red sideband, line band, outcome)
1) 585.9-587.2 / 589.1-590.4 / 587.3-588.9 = 0.087 nm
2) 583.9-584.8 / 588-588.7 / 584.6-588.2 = -0.156 nm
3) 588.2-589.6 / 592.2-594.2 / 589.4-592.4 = -0.100 nm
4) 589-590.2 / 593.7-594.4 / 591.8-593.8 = -0.007 nm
